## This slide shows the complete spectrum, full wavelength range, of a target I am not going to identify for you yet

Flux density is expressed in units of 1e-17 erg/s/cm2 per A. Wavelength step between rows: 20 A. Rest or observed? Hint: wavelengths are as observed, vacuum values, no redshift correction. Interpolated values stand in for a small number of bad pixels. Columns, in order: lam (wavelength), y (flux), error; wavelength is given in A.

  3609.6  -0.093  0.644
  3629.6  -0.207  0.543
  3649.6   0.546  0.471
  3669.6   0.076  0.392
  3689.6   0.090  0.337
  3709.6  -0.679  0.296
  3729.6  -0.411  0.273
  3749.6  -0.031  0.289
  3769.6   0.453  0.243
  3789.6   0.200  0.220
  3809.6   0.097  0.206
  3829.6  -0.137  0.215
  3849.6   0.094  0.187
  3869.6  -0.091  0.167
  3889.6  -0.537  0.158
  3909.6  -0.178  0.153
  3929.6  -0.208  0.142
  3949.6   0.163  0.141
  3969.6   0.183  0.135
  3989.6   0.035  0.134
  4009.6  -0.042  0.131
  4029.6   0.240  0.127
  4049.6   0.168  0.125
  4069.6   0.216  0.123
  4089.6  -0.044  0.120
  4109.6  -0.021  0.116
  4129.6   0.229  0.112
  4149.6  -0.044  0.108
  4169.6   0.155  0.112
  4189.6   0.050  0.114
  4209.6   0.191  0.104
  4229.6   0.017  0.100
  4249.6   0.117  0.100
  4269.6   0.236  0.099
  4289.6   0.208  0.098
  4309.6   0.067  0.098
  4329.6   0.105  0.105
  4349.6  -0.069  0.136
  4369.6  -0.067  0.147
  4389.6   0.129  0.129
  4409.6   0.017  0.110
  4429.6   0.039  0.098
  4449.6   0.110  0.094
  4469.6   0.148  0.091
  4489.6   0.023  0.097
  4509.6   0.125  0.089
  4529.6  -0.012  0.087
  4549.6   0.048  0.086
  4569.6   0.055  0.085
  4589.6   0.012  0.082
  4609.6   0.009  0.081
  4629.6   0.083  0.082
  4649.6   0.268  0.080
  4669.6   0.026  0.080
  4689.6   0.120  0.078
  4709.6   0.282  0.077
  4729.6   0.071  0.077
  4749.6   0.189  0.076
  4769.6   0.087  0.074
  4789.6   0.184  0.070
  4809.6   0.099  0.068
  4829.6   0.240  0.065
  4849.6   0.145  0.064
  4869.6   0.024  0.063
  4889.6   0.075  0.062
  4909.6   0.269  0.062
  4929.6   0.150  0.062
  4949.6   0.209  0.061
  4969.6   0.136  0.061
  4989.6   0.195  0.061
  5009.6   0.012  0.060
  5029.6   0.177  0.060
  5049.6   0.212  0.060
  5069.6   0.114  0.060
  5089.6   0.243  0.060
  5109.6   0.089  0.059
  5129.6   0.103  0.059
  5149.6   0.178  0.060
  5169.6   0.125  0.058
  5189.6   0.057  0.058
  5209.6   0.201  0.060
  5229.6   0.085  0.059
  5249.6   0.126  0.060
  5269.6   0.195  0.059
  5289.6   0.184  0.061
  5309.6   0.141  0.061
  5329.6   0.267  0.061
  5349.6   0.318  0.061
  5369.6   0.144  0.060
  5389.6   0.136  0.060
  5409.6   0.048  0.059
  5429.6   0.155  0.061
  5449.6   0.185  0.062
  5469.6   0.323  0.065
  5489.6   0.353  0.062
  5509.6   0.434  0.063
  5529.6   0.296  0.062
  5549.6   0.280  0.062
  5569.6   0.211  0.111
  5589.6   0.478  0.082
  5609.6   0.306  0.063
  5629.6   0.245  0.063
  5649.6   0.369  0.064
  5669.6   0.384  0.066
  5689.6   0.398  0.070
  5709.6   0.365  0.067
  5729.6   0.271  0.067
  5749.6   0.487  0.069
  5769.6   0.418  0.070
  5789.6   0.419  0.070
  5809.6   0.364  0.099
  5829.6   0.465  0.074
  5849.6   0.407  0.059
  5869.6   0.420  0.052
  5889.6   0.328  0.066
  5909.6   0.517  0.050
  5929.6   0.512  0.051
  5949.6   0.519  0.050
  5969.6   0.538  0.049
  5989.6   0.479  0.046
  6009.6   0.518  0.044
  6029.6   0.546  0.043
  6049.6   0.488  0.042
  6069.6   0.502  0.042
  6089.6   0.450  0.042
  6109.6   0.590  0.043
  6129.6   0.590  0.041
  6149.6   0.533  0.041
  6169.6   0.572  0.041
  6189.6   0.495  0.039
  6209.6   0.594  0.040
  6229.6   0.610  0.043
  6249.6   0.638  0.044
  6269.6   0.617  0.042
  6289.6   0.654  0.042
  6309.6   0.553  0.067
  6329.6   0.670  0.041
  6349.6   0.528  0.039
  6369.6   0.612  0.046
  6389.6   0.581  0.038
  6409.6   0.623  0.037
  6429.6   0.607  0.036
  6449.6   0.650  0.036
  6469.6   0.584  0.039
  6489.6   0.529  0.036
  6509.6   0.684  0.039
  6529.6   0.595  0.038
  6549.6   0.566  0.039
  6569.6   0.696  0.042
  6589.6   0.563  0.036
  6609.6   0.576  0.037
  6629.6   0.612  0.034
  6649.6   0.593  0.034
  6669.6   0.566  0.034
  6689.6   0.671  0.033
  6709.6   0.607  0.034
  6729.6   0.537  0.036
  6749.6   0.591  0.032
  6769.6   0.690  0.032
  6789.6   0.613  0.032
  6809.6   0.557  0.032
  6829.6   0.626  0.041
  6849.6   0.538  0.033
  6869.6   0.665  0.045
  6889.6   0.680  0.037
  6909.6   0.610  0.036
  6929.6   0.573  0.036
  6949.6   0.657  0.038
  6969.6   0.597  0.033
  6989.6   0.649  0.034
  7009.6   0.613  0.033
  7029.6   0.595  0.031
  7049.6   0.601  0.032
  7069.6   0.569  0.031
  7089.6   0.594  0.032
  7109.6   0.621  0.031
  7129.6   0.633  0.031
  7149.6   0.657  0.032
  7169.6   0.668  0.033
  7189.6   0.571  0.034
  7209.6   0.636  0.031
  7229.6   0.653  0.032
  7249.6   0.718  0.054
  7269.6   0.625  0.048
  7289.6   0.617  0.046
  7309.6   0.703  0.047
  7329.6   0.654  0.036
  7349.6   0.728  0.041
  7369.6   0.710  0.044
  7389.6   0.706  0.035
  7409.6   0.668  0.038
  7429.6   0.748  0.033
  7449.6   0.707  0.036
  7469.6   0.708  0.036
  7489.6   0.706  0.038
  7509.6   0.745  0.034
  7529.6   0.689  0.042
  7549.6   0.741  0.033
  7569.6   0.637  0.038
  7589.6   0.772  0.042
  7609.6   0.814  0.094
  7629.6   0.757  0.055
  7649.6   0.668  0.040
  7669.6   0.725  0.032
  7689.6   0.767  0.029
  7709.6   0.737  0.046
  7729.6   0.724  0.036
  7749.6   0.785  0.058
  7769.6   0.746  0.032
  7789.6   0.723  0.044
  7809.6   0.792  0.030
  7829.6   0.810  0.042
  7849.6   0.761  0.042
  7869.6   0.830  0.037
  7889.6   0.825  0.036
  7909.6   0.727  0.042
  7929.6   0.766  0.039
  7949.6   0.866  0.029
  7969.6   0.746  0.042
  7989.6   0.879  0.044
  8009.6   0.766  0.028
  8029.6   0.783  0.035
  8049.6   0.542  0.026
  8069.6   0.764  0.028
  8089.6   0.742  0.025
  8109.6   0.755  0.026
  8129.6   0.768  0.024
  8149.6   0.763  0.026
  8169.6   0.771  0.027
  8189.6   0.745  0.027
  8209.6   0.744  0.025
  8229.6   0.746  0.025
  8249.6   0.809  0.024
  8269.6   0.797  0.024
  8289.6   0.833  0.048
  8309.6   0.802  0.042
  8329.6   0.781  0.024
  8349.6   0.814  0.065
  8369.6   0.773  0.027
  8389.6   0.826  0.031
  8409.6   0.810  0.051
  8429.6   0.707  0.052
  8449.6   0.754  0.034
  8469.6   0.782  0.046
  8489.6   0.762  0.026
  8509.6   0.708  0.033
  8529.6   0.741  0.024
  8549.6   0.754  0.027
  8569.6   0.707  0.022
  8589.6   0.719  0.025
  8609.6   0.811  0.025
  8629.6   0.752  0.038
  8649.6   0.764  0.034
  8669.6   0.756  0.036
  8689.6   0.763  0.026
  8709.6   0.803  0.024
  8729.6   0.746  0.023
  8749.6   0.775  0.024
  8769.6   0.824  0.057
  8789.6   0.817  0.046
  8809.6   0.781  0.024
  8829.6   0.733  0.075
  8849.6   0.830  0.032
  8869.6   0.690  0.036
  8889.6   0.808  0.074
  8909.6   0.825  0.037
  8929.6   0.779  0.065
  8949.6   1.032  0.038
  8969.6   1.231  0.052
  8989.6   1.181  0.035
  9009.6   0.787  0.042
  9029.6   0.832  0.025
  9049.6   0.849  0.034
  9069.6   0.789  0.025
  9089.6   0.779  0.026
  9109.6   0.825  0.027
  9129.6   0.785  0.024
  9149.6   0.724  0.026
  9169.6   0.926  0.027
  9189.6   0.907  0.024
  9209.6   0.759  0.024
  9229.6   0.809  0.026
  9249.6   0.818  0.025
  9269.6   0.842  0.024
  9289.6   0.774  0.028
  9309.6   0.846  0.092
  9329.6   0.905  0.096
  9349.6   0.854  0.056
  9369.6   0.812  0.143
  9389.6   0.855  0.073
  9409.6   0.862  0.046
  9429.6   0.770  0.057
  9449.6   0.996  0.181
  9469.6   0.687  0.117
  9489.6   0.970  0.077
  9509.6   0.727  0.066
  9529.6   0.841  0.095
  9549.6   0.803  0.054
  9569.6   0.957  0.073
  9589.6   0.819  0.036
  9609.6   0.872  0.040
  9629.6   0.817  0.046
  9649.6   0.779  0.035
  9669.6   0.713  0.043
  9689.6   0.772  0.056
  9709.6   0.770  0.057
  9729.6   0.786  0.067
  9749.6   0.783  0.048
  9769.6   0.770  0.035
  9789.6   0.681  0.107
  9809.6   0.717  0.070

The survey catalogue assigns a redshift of 0.37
